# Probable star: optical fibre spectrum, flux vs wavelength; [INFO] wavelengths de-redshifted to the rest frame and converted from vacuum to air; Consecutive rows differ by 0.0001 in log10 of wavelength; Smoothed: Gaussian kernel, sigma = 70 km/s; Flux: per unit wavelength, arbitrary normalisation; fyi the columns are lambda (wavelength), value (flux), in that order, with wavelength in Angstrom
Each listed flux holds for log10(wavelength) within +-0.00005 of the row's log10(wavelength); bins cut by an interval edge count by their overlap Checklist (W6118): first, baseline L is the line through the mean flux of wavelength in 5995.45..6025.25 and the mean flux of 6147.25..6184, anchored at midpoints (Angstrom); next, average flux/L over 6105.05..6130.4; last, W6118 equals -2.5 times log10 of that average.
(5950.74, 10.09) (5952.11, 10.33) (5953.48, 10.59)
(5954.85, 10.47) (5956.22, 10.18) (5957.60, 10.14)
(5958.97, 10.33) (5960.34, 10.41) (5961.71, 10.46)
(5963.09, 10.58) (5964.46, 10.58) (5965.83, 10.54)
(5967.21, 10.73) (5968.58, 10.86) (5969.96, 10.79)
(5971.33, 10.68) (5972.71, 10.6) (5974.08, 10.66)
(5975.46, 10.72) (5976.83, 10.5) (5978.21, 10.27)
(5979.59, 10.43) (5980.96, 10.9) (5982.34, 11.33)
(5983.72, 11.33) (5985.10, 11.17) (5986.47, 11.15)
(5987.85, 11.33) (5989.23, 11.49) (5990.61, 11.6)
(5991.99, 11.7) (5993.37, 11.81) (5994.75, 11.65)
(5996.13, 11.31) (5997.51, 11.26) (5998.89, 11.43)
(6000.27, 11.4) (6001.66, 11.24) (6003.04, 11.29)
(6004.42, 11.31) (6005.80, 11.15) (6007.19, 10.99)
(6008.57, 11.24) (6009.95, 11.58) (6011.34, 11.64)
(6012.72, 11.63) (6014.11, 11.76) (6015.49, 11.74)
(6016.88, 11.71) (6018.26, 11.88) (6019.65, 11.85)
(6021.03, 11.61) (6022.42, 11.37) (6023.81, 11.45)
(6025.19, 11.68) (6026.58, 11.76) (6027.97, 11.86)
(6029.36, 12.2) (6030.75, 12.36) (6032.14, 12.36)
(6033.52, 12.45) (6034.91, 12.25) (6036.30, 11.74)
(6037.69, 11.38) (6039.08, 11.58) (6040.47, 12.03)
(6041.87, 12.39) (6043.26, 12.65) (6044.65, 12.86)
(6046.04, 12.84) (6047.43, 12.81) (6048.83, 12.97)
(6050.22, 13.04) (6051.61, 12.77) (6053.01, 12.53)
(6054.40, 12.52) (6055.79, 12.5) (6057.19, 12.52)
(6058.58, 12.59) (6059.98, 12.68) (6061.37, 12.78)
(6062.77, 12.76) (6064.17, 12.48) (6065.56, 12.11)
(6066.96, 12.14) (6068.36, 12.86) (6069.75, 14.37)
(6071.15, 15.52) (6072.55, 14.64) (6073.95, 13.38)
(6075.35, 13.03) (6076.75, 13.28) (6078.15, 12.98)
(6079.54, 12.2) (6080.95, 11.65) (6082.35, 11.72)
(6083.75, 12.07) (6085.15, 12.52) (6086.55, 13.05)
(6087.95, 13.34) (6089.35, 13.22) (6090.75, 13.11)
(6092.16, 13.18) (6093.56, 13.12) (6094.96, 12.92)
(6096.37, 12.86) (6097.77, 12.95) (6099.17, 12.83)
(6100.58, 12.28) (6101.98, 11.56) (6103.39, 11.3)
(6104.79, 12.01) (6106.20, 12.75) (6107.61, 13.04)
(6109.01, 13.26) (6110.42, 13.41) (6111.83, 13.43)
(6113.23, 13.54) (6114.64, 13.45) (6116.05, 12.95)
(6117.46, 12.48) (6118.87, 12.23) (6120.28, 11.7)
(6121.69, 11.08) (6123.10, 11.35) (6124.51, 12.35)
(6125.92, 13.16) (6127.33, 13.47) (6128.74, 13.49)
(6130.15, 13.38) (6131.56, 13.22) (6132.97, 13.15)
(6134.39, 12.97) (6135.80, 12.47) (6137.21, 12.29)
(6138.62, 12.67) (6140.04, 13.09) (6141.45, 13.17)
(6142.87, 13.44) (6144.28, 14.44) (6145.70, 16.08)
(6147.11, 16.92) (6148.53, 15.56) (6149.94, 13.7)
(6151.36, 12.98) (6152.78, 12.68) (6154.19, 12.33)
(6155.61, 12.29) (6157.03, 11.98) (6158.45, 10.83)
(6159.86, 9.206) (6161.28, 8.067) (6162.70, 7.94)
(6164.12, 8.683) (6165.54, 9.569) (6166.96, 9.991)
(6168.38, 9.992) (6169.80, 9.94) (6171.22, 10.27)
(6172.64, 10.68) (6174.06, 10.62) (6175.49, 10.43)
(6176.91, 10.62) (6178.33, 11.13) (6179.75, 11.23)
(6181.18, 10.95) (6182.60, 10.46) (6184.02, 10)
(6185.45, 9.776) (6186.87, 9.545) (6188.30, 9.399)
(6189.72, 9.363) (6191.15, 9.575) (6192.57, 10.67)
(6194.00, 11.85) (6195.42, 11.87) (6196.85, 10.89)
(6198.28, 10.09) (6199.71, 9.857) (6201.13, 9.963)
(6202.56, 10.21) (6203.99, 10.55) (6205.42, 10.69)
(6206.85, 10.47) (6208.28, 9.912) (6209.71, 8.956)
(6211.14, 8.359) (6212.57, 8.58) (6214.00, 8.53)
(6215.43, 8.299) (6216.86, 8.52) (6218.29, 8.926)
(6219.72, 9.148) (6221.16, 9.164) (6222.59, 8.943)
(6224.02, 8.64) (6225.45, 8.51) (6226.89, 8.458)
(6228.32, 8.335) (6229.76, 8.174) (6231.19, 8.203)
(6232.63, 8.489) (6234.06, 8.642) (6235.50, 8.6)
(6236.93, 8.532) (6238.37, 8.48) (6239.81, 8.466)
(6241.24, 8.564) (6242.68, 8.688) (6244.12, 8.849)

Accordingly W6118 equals -0.15 mag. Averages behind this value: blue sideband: 11.5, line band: 12.8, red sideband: 11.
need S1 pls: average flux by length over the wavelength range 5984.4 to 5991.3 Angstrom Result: 11.4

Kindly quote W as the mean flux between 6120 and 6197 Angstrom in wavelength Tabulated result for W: 11.6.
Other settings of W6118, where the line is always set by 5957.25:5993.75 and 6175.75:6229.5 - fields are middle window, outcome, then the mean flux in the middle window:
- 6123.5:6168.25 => -0.23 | 12.4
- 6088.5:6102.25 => -0.24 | 12.9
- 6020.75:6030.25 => -0.11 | 11.7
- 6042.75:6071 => -0.22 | 12.8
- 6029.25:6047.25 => -0.16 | 12.3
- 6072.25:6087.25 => -0.23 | 12.7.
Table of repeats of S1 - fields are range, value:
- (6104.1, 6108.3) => 12.6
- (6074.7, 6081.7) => 12.6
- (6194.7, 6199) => 10.9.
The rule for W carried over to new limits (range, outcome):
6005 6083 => 12.3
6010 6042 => 11.8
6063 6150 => 13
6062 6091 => 13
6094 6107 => 12.4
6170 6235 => 9.68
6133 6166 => 12.4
